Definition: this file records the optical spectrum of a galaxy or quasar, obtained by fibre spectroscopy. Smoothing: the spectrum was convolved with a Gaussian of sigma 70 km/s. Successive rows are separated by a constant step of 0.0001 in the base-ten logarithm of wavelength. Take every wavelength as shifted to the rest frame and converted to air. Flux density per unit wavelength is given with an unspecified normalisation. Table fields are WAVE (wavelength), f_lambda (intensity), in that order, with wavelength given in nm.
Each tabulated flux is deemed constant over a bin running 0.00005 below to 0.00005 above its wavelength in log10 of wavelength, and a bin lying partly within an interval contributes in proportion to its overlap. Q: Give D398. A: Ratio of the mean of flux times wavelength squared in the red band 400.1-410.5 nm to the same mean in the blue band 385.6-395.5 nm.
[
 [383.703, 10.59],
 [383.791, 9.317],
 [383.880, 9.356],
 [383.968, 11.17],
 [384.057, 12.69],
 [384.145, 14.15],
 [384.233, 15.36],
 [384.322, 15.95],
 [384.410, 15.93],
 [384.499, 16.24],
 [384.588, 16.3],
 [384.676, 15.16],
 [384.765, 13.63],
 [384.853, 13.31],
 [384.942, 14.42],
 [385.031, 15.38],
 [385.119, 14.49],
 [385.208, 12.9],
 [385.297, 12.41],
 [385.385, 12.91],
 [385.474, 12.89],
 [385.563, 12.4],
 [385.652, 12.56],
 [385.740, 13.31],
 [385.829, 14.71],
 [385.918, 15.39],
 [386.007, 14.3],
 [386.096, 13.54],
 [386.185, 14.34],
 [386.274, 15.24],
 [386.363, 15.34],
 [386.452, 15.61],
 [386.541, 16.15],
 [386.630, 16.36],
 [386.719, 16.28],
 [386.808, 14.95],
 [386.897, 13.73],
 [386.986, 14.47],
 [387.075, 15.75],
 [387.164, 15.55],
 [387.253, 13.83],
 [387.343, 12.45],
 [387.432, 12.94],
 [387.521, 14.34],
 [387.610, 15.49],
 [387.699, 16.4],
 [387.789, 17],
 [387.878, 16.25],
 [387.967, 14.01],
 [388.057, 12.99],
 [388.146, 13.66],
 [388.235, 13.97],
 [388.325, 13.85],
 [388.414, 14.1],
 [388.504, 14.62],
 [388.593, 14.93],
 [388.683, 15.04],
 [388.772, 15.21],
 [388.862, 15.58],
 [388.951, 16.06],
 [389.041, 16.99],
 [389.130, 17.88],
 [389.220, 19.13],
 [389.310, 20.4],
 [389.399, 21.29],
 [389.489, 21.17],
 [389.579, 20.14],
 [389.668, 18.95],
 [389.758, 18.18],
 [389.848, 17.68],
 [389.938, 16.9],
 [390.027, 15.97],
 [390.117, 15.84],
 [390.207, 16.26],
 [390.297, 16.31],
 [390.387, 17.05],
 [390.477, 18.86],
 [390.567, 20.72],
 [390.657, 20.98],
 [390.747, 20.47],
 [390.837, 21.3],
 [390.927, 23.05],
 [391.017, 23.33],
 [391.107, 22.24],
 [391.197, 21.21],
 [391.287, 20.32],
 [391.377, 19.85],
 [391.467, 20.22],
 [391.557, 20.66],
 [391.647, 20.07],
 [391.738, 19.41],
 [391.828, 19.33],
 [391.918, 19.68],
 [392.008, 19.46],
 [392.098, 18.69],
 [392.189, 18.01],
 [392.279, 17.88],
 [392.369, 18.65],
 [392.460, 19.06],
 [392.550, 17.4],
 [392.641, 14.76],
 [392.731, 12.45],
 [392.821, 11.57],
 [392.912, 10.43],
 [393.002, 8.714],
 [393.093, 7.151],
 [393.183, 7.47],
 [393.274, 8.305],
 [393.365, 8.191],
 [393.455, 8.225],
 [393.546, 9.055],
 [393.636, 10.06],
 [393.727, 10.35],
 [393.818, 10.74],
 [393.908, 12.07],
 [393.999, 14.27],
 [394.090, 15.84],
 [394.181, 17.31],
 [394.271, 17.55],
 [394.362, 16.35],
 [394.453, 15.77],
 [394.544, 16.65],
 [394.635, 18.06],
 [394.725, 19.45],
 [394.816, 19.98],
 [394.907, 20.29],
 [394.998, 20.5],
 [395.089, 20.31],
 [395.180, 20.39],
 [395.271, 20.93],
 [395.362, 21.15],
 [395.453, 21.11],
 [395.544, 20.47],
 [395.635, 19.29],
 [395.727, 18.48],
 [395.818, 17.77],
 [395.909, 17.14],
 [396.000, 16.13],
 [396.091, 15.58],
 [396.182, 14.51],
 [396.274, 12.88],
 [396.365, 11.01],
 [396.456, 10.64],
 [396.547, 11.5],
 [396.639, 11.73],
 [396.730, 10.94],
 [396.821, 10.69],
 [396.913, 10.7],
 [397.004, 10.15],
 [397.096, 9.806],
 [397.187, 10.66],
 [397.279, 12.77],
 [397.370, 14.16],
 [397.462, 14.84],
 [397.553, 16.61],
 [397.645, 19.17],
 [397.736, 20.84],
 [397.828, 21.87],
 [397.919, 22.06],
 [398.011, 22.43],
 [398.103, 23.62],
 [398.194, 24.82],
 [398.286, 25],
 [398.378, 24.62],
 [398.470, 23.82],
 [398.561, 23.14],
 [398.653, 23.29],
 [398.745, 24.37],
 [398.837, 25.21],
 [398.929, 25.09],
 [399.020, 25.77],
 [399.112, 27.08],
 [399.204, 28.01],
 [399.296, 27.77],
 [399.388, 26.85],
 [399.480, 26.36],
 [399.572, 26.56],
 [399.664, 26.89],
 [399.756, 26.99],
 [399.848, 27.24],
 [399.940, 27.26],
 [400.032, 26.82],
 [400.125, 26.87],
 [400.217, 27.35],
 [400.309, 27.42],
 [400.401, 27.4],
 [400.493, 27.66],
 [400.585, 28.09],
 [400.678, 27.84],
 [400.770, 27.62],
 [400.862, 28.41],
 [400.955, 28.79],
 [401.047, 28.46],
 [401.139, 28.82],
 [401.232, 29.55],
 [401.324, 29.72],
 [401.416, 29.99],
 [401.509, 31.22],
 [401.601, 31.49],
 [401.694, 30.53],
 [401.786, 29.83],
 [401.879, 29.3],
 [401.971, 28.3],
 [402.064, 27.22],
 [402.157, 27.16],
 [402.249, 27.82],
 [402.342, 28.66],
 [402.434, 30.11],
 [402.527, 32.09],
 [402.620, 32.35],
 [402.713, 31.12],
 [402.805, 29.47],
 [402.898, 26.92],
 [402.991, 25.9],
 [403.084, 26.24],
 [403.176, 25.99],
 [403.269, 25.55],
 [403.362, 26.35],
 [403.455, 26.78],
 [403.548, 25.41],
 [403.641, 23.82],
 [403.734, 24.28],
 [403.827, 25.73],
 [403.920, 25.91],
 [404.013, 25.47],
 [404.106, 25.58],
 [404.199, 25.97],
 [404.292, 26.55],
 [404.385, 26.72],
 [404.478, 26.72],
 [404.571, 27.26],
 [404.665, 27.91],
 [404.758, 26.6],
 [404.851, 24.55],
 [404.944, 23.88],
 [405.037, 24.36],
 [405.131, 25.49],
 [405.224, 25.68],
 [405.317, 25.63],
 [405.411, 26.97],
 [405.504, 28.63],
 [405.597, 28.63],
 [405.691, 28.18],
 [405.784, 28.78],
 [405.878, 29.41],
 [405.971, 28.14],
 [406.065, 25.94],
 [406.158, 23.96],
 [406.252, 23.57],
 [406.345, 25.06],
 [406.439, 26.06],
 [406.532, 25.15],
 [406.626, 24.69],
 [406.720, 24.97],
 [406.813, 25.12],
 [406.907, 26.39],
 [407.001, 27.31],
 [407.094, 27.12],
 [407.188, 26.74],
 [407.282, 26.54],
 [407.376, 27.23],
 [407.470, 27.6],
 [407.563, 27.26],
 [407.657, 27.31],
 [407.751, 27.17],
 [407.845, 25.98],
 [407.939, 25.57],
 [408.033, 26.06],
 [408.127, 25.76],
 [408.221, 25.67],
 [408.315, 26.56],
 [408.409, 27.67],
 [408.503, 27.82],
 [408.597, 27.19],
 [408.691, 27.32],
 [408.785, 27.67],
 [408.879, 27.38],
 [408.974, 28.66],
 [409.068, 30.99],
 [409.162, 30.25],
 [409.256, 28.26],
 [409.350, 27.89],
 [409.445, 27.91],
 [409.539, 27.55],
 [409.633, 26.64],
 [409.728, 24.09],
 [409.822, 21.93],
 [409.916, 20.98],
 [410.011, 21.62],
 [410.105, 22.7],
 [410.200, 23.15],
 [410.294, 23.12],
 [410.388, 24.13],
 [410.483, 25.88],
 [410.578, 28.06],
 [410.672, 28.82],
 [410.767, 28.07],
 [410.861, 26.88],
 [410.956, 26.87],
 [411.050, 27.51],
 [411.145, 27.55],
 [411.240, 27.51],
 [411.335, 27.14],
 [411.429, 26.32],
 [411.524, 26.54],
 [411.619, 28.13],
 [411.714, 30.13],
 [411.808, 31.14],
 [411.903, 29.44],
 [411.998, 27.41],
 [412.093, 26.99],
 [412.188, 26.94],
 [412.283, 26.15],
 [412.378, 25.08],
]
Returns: 1.8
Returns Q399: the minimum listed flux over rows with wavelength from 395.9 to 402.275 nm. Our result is 9.806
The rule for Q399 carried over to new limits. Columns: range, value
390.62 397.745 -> 7.151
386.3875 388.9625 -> 12.45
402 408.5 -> 23.57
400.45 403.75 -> 23.82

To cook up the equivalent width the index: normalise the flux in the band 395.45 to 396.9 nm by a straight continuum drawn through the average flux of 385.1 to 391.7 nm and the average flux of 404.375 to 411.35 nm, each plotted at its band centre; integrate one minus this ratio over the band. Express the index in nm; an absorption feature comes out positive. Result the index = 0.41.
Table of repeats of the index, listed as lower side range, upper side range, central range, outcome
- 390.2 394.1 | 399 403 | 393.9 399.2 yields 0.959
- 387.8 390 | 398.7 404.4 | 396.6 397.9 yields 0.534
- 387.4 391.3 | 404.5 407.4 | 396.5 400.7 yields 0.114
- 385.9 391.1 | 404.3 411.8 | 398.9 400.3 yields -0.294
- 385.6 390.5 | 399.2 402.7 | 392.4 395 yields 0.945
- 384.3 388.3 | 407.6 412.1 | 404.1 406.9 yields -0.195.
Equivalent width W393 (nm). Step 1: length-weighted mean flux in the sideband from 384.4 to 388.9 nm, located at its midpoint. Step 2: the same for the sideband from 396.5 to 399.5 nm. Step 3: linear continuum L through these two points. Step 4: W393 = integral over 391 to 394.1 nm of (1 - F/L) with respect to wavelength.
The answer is 0.35 nm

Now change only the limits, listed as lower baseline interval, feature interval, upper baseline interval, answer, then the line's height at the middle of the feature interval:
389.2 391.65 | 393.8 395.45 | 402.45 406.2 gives 0.30 nm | 21.8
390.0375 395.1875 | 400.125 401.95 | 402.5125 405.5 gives -0.38 nm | 23.9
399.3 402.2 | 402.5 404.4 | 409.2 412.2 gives 0.06 nm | 27.7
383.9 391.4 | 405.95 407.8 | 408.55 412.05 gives -0.07 nm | 25.2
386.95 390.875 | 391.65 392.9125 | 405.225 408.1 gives 0.08 nm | 18.5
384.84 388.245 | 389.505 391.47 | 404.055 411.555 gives -0.32 nm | 16.7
